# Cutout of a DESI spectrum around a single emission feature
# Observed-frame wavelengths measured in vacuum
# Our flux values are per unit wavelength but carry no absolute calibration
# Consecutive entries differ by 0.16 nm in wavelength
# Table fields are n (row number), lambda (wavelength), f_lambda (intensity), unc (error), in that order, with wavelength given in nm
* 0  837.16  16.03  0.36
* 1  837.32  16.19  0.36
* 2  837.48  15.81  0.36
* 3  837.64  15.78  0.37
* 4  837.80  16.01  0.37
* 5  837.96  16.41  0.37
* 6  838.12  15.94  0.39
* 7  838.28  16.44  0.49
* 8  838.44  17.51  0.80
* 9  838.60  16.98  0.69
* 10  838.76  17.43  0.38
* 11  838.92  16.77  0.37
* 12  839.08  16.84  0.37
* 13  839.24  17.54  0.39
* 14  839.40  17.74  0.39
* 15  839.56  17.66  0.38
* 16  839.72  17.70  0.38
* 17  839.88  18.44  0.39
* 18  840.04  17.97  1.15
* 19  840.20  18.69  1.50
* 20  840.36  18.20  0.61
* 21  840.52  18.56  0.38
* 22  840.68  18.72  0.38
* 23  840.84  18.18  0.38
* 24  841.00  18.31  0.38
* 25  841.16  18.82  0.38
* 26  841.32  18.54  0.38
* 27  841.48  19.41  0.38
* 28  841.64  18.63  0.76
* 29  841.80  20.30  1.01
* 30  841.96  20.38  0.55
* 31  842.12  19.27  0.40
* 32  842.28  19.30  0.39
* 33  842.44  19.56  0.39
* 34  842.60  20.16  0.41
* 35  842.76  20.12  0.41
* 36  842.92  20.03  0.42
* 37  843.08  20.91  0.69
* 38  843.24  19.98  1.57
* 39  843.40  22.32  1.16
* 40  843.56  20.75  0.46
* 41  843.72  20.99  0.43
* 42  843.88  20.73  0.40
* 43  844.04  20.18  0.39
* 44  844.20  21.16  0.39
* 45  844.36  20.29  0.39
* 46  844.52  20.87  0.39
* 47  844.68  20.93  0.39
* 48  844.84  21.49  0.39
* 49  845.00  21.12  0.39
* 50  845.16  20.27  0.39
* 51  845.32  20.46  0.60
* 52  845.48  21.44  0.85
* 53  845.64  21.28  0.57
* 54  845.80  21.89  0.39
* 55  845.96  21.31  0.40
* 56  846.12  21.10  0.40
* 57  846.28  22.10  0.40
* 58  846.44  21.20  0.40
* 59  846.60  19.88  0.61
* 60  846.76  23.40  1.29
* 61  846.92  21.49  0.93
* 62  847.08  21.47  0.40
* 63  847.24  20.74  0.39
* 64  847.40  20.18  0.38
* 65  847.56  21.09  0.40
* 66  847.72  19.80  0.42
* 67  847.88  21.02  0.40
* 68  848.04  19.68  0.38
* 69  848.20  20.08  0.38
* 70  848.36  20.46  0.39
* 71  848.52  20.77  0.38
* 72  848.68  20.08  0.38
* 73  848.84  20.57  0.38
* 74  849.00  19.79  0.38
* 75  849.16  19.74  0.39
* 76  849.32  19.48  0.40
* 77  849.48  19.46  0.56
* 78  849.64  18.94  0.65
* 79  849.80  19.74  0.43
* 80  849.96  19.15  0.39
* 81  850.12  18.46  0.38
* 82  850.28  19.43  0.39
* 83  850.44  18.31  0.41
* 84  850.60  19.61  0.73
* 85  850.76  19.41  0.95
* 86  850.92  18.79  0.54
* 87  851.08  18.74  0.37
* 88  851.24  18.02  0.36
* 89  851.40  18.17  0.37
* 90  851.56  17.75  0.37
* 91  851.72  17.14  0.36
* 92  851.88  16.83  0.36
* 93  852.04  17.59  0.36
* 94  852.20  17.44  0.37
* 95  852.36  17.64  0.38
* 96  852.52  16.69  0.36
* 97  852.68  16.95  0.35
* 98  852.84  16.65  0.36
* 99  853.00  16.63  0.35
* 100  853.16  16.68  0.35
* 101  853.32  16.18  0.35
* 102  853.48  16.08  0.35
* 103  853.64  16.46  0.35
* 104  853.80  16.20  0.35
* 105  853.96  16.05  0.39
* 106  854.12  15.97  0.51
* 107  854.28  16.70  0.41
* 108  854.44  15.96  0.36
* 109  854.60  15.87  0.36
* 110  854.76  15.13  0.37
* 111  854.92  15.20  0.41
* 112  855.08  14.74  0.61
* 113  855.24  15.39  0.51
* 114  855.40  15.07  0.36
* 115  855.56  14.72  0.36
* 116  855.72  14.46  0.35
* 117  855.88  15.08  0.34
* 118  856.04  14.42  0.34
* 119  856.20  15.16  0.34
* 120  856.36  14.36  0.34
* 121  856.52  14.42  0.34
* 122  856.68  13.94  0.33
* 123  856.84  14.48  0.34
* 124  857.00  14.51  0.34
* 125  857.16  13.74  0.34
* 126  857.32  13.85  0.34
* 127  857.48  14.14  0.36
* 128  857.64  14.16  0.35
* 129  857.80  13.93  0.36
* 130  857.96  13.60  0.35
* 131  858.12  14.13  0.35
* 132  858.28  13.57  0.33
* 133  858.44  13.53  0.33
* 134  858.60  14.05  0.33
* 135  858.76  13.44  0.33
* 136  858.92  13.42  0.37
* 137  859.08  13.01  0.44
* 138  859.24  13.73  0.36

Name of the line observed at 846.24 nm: Mg II 2798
